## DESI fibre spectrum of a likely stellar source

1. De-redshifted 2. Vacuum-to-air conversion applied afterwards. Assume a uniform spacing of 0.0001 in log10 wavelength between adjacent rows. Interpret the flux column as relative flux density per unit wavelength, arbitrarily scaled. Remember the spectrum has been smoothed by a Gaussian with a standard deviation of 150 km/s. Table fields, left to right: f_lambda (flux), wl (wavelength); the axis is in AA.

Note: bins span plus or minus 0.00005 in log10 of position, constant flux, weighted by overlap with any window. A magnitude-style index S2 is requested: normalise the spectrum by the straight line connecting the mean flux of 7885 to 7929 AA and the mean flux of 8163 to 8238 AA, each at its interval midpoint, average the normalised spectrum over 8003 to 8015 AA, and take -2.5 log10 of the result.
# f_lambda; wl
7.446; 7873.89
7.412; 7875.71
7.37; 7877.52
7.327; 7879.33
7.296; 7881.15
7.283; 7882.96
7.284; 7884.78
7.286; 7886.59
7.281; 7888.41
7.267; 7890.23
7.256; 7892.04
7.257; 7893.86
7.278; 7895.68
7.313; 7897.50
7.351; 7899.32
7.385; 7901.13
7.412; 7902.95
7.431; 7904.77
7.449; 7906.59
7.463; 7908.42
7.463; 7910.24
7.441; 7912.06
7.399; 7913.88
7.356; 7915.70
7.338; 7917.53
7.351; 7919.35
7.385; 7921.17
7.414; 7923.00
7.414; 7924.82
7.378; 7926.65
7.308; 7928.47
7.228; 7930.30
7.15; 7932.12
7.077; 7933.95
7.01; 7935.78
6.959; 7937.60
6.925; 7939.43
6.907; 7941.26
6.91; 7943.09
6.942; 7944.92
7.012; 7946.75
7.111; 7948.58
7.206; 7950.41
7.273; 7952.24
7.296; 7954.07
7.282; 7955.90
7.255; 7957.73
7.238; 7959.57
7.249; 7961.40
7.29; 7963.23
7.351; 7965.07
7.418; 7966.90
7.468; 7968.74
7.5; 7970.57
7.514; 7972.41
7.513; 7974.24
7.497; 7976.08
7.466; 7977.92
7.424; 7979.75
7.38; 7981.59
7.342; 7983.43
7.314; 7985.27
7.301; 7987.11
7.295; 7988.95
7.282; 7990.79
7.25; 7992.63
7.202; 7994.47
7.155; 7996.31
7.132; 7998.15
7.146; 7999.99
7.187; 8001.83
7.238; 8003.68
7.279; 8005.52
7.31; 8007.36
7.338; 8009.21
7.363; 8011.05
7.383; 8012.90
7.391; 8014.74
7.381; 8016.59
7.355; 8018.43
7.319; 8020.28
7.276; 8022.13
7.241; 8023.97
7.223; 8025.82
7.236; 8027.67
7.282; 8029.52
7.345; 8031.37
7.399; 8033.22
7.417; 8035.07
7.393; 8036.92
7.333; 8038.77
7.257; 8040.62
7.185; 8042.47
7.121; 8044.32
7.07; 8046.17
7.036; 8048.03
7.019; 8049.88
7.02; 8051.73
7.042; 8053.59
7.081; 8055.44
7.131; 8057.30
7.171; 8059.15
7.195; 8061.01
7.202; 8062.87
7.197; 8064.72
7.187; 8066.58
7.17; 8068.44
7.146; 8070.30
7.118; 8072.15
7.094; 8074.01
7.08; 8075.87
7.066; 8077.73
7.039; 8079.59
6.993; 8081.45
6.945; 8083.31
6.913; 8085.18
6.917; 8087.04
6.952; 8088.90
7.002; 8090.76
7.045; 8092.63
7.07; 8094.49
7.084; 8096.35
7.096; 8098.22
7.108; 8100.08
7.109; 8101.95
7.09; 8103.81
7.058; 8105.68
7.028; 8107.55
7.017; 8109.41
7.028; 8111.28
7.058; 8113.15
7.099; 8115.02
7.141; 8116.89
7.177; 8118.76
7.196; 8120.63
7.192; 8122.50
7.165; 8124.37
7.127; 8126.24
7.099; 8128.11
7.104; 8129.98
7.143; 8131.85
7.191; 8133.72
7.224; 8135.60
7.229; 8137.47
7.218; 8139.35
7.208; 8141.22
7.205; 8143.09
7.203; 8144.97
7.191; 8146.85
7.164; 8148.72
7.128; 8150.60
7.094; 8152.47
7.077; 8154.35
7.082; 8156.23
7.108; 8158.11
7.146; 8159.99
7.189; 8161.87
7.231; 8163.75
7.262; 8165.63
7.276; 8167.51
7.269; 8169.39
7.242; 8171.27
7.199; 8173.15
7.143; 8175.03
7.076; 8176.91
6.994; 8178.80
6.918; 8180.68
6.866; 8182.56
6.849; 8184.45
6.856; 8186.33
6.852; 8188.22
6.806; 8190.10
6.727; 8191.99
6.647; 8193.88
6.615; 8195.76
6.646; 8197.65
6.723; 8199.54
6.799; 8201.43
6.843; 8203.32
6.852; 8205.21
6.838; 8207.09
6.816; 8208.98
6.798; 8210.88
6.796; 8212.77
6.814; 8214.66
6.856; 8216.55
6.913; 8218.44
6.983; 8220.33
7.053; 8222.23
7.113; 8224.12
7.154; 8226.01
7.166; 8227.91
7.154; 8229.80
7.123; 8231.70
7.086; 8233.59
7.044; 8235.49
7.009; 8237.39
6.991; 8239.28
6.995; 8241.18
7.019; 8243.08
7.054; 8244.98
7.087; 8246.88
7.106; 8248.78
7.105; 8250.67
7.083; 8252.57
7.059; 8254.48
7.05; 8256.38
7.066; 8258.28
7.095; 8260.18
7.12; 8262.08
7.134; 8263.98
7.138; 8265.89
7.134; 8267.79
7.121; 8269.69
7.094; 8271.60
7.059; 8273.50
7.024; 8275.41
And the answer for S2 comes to -0.02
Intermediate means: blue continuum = 7.36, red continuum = 6.96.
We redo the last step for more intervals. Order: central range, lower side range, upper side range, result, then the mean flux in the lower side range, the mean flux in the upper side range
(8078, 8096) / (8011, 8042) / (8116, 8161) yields 0.04 mag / 7.33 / 7.16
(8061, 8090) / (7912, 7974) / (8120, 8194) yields 0.01 mag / 7.25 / 7.1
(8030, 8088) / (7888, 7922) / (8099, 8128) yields 0.01 mag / 7.36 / 7.11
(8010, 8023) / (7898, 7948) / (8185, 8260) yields -0.03 mag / 7.25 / 6.94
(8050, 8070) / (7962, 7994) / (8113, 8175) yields 0.02 mag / 7.38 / 7.17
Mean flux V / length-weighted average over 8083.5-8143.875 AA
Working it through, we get 7.1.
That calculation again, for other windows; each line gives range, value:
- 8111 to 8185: 7.14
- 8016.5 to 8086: 7.17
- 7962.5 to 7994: 7.38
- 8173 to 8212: 6.84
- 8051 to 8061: 7.1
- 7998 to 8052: 7.26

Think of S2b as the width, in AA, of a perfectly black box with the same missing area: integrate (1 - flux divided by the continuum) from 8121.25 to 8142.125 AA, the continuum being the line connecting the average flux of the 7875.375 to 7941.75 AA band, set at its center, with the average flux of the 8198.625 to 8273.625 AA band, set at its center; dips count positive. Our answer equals -0.2 AA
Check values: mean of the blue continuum 7.3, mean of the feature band 7.17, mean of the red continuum 7.01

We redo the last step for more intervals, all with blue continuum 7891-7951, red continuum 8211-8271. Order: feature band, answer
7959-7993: -0.8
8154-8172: -0.2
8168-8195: 0.5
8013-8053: -0.4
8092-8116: 0.2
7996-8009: 0.0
